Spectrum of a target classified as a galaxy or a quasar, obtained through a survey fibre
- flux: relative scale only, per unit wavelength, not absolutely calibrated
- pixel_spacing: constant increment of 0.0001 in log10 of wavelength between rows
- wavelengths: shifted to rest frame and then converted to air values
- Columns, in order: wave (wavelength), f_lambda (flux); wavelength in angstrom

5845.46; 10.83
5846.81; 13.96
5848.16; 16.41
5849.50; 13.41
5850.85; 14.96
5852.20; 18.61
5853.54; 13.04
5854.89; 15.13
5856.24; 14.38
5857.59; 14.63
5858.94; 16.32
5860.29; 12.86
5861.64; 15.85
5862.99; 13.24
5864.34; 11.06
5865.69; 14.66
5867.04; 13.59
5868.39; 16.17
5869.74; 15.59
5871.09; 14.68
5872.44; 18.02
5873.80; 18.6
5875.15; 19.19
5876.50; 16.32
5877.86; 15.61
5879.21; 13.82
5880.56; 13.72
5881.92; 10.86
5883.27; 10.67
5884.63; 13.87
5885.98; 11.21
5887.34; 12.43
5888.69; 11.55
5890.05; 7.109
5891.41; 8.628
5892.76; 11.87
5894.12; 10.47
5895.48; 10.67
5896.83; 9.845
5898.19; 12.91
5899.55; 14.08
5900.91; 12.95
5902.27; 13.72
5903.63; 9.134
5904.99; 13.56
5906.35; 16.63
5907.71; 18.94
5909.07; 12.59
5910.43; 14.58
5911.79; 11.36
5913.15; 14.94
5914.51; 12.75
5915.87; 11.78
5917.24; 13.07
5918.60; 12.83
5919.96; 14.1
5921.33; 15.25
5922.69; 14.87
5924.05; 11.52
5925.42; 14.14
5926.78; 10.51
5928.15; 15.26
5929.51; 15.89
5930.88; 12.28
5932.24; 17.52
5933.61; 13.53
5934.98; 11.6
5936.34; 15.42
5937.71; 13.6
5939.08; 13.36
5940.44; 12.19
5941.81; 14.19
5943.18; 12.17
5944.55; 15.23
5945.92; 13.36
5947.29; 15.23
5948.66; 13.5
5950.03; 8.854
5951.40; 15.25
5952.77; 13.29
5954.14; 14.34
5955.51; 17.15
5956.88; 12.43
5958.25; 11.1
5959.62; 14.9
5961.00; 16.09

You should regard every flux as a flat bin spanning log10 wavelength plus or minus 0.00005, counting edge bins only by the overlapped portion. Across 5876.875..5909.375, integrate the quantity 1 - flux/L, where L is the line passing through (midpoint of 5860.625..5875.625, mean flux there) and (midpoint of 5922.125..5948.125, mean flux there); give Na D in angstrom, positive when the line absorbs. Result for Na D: 5.2 angstrom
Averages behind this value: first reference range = 15.4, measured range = 12.4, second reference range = 13.8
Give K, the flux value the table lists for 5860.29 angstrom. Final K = 12.86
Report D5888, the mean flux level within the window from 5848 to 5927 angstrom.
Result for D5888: 13.6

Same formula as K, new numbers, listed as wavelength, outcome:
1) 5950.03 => 8.854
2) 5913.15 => 14.94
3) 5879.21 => 13.82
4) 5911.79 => 11.36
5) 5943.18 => 12.17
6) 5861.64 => 15.85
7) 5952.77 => 13.29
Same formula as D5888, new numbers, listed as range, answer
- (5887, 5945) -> 13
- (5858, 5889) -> 14.4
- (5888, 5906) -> 11.4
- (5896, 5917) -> 13.3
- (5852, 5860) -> 15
